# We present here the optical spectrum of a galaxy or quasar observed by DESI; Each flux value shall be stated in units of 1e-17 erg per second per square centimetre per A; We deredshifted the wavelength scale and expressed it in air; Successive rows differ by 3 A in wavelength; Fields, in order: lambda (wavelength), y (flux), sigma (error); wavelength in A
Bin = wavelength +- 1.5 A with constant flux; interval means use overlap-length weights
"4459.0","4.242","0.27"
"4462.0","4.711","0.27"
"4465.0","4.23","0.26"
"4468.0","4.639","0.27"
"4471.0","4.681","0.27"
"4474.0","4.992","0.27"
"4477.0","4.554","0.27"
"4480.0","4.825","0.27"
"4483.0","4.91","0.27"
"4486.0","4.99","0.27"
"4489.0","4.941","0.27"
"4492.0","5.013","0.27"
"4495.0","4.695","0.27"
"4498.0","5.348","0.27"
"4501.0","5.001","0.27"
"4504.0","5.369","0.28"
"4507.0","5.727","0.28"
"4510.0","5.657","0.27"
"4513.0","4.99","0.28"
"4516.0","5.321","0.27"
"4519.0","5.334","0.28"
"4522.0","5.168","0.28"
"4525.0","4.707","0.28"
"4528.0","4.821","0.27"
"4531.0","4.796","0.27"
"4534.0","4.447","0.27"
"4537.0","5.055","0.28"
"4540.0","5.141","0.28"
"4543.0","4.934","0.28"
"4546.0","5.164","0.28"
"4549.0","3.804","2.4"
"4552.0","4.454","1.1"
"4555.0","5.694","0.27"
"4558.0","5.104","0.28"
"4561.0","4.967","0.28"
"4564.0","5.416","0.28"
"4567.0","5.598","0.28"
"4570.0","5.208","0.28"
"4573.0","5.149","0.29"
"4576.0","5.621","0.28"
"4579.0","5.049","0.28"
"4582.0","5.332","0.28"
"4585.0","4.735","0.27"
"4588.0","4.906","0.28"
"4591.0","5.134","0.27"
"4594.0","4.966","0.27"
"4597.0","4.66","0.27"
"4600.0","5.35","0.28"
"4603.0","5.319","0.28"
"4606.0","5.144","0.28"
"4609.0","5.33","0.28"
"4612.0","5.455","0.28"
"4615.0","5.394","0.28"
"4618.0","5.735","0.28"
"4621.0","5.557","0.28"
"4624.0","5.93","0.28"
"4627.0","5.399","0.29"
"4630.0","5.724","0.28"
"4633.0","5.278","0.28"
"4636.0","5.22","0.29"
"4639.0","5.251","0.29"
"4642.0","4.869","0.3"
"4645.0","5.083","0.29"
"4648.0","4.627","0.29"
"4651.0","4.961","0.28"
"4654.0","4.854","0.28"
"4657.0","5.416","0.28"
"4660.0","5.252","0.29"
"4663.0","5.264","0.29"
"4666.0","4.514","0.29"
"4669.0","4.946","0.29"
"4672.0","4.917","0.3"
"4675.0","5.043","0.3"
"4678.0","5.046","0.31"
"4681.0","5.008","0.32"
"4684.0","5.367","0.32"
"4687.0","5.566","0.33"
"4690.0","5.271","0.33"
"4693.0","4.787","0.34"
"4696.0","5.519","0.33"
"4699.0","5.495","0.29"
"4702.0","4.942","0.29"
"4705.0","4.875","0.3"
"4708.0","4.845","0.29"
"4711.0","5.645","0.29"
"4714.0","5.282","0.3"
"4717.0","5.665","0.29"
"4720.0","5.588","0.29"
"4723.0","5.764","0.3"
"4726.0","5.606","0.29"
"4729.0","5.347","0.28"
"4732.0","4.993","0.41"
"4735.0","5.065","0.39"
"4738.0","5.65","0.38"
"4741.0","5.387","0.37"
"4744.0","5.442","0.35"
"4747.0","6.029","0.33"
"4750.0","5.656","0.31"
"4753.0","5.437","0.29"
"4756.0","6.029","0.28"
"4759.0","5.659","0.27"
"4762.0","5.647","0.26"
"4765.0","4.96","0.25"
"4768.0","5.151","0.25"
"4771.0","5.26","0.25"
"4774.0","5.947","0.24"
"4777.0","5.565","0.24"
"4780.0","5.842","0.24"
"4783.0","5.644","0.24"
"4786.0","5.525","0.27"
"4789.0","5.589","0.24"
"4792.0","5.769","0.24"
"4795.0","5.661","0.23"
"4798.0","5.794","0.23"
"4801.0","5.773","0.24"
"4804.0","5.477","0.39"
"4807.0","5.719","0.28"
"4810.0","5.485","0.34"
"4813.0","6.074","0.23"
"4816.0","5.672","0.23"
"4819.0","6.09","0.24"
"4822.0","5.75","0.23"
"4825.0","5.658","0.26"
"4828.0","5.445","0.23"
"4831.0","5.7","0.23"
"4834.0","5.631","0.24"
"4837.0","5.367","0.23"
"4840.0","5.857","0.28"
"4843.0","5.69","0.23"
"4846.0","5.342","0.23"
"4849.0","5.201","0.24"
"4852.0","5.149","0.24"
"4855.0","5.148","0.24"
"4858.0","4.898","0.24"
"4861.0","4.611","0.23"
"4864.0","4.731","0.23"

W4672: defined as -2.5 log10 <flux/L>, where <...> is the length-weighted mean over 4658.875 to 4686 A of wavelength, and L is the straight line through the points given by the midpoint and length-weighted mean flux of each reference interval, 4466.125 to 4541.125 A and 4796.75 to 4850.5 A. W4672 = 0.06 mag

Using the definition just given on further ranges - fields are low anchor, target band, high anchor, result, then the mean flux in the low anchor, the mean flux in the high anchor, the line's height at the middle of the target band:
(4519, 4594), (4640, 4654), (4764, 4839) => 0.08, 5.02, 5.63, 5.25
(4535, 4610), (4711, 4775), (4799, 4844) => 0.00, 5.08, 5.69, 5.5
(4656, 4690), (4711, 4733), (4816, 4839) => -0.04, 5.12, 5.67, 5.3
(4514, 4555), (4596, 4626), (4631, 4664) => -0.08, 4.89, 5.1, 5.04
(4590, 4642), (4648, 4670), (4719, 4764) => 0.08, 5.33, 5.55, 5.41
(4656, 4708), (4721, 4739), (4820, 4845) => -0.02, 5.12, 5.64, 5.29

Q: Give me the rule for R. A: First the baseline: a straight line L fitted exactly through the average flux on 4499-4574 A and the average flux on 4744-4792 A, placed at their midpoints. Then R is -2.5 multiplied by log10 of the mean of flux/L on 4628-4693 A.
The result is 0.05 mag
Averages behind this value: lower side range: 5.08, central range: 5.11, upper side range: 5.6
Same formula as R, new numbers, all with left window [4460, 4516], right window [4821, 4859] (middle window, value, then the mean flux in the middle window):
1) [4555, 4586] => -0.04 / 5.25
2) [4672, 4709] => 0.02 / 5.14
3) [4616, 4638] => -0.08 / 5.54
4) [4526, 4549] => 0.04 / 4.83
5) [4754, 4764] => -0.07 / 5.72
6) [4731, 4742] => 0.01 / 5.28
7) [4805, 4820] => -0.07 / 5.79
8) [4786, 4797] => -0.05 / 5.66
